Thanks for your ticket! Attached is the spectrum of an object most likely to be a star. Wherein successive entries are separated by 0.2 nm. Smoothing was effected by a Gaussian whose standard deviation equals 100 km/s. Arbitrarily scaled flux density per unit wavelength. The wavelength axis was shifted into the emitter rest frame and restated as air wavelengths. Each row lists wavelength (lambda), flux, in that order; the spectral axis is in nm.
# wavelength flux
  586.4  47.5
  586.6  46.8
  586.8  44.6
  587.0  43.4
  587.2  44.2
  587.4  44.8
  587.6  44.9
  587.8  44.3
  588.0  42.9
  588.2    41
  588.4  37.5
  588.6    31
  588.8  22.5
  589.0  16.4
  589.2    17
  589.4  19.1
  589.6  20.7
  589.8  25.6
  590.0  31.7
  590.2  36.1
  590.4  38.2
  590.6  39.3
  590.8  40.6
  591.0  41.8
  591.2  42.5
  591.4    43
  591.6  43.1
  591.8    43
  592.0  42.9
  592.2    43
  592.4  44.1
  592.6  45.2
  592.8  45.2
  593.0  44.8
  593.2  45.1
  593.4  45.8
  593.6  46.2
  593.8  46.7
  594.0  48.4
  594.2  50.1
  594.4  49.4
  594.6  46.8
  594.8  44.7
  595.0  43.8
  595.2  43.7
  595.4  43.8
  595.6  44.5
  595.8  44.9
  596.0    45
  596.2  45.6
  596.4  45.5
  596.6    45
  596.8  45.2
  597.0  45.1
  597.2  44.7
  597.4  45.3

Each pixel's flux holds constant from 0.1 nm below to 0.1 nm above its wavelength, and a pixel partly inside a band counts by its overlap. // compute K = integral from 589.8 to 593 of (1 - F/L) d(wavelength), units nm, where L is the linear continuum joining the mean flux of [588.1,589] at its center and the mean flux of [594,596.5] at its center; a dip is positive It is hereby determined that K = -0.30 nm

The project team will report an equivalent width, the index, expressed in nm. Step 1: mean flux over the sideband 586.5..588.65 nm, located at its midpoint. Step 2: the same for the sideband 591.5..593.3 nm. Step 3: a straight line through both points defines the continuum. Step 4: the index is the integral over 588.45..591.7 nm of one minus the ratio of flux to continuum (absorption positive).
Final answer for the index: 0.86 nm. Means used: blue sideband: 42.6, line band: 31.9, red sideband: 44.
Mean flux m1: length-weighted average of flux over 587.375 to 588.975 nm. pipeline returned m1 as 37.3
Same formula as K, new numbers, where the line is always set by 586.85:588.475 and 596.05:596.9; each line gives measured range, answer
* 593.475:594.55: -0.08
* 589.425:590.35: 0.33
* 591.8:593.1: 0.00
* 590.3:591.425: 0.08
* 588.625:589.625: 0.54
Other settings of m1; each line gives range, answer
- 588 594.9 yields 38.8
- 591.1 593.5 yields 44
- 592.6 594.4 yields 46.6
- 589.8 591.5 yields 38.4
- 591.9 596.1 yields 45.4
